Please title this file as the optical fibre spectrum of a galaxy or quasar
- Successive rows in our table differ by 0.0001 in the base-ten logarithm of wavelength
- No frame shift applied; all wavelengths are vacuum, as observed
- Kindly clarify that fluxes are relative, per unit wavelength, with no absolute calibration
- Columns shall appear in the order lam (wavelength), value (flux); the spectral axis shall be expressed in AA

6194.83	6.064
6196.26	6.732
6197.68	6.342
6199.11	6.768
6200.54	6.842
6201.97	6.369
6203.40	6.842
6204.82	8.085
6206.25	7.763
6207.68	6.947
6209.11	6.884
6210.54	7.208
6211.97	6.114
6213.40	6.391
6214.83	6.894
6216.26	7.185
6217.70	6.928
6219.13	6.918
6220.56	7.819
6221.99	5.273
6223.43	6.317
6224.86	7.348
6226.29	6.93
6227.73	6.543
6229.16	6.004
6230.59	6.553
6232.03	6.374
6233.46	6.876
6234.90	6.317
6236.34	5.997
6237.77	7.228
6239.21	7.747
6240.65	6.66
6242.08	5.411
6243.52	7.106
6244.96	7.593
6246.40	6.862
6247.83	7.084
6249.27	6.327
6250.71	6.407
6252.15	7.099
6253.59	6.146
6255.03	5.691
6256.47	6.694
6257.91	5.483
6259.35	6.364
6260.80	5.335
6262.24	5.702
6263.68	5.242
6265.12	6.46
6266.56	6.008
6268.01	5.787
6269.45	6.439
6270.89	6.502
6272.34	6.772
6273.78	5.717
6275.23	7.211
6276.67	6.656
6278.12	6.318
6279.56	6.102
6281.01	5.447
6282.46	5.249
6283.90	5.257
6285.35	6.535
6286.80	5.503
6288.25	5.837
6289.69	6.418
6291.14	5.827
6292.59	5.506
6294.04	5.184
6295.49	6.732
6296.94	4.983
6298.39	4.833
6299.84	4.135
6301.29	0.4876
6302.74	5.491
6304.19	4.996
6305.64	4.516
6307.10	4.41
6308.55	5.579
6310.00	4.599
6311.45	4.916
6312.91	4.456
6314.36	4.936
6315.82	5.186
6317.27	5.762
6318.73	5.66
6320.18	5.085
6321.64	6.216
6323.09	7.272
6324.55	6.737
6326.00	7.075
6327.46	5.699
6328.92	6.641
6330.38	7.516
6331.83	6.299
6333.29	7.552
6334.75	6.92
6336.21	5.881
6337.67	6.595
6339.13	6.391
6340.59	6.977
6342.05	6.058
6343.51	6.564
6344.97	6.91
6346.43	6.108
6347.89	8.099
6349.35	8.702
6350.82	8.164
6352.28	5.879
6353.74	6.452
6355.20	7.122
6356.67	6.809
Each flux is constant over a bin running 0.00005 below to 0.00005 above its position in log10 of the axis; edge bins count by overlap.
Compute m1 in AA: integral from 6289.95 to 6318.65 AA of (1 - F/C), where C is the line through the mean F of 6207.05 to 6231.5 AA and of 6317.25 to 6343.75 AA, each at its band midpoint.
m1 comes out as 7.1 AA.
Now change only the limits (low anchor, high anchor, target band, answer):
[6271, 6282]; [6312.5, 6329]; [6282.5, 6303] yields 3.2 AA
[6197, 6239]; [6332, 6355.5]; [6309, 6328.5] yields 3.4 AA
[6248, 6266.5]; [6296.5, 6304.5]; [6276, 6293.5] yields -3.9 AA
